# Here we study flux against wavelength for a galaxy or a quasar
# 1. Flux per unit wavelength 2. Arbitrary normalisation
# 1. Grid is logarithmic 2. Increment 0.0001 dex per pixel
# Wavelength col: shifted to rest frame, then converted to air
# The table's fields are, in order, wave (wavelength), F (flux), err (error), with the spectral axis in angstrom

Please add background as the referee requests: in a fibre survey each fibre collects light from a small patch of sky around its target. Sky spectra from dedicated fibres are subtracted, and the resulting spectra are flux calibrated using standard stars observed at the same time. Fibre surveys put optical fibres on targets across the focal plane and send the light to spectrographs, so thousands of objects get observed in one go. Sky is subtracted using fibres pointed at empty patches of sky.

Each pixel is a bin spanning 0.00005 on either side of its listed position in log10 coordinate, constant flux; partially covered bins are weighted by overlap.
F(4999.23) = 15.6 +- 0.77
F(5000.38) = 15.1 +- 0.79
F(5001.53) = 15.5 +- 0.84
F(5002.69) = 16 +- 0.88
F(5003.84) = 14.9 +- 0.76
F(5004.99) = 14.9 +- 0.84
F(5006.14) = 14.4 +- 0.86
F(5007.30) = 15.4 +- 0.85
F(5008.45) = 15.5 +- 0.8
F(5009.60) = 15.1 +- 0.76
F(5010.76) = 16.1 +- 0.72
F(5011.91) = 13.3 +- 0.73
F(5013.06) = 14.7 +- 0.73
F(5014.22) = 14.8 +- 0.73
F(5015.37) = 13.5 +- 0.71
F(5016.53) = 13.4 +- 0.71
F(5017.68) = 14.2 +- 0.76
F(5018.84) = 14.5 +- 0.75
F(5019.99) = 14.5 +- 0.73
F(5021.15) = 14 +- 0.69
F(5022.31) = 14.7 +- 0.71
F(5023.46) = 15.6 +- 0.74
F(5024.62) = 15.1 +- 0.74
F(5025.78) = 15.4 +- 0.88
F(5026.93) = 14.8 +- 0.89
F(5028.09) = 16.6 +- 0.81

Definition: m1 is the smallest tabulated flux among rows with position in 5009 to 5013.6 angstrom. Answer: 13.3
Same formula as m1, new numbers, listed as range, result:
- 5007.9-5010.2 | 15.1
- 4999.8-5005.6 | 14.9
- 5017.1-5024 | 14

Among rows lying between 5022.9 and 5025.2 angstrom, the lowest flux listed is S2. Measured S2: 15.1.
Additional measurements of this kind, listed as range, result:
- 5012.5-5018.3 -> 13.4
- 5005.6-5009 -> 14.4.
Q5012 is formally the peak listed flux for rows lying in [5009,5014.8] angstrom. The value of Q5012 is 16.1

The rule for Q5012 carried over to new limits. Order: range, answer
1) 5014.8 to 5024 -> 15.6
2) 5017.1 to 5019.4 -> 14.5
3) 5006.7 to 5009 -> 15.5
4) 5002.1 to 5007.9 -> 16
